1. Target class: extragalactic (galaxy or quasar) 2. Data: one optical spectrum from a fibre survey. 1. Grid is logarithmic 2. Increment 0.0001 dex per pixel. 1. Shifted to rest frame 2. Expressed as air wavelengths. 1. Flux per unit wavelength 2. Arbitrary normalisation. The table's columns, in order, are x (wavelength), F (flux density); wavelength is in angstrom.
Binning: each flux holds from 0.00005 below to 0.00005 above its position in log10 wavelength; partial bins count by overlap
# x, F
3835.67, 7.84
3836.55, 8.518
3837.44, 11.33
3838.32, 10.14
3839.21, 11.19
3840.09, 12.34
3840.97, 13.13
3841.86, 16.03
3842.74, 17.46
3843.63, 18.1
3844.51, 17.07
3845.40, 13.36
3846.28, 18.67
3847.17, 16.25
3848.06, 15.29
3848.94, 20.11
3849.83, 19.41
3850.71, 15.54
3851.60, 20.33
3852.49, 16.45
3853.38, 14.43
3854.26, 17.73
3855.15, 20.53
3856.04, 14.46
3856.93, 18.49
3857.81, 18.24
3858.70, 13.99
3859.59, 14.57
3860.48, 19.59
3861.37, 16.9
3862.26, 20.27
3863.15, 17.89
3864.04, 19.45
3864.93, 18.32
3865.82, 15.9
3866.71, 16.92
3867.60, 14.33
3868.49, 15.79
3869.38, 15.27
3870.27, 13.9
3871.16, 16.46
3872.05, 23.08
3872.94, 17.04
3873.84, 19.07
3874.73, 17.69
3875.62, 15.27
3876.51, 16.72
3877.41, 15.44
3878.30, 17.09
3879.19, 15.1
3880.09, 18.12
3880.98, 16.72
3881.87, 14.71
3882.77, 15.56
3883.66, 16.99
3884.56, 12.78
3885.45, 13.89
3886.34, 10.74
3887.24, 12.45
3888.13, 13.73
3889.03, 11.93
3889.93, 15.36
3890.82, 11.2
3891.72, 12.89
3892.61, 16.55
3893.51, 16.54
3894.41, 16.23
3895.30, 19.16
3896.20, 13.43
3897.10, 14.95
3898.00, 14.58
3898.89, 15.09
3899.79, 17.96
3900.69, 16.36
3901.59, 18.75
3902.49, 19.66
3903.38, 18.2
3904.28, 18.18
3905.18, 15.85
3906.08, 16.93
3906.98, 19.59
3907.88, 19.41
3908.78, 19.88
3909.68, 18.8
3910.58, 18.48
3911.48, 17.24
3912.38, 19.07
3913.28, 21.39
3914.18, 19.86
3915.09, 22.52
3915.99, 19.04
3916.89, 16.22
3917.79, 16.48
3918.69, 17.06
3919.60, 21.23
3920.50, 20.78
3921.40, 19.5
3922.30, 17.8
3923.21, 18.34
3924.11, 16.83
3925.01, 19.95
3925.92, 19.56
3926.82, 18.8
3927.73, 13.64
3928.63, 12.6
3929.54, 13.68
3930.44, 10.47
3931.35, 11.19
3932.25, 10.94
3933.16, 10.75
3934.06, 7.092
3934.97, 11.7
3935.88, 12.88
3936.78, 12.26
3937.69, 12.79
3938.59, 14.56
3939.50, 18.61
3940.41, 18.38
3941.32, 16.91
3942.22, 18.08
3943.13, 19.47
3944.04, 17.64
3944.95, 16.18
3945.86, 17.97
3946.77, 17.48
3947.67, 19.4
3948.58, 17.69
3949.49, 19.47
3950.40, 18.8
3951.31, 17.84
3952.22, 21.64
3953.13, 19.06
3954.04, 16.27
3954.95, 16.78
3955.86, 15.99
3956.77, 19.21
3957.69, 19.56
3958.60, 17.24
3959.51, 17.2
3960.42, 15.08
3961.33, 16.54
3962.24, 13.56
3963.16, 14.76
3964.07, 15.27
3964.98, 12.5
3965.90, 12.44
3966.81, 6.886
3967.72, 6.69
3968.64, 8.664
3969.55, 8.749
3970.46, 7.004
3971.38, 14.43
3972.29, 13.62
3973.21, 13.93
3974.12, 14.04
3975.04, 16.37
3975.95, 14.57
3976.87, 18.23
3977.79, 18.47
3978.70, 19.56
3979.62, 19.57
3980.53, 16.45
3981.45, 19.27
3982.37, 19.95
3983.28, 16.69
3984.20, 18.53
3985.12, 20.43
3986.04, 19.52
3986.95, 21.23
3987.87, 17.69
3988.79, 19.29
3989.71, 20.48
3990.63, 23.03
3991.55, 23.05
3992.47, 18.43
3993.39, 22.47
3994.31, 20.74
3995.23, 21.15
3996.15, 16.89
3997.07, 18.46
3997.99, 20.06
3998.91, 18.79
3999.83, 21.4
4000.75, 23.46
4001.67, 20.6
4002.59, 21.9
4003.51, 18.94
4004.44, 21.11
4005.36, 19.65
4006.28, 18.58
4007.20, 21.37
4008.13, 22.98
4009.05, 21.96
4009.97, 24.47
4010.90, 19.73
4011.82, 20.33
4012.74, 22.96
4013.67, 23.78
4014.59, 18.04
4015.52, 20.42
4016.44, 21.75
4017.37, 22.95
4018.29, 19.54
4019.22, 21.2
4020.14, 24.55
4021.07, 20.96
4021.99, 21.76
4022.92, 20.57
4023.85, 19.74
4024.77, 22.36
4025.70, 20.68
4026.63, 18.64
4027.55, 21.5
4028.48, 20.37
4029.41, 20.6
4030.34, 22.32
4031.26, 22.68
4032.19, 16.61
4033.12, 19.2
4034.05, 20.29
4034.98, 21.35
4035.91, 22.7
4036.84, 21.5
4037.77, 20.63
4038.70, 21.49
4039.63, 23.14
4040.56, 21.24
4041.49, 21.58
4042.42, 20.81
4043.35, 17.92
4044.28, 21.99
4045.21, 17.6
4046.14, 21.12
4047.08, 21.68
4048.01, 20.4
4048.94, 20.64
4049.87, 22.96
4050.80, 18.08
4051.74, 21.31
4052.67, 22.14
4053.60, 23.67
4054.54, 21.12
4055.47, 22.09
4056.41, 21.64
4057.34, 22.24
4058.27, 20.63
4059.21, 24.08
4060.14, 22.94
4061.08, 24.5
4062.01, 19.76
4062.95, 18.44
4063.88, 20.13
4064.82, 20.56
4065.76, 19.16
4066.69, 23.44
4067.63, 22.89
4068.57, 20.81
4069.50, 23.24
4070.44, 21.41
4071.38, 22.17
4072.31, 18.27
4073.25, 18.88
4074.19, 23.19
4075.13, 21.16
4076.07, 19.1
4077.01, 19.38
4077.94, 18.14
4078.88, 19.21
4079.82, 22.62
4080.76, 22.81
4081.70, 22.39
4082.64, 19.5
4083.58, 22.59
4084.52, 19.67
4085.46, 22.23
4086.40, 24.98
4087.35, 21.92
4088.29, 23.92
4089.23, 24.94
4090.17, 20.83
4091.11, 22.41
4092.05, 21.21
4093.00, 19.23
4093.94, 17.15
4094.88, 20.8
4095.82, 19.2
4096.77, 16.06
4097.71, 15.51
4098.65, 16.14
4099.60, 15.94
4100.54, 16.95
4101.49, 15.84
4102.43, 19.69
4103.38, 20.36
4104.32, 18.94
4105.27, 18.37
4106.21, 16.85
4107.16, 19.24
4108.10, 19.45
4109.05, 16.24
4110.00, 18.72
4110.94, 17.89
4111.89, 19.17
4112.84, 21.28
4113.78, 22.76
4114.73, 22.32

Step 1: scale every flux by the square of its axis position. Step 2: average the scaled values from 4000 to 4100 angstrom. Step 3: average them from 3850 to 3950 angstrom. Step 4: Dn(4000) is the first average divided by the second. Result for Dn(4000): 1.37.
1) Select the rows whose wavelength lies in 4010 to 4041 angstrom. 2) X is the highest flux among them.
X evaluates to 24.55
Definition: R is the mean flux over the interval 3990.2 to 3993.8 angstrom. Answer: 21.7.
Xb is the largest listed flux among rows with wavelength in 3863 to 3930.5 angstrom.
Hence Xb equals 23.08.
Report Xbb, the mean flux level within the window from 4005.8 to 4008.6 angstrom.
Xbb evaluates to 21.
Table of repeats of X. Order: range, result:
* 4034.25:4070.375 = 24.5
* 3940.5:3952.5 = 21.64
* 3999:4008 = 23.46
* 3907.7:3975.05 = 22.52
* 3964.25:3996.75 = 23.05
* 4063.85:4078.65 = 23.44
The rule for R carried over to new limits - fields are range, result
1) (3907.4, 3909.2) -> 19.6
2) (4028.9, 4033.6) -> 20.3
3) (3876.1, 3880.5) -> 16.4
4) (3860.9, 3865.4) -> 18.5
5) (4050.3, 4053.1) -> 20.5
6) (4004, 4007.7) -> 20.2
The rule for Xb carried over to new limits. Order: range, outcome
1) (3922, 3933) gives 19.95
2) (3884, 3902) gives 19.16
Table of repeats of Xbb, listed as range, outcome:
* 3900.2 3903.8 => 18.3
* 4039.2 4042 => 22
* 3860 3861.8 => 18.2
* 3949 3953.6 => 19.3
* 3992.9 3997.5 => 19.9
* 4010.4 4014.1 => 21.7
